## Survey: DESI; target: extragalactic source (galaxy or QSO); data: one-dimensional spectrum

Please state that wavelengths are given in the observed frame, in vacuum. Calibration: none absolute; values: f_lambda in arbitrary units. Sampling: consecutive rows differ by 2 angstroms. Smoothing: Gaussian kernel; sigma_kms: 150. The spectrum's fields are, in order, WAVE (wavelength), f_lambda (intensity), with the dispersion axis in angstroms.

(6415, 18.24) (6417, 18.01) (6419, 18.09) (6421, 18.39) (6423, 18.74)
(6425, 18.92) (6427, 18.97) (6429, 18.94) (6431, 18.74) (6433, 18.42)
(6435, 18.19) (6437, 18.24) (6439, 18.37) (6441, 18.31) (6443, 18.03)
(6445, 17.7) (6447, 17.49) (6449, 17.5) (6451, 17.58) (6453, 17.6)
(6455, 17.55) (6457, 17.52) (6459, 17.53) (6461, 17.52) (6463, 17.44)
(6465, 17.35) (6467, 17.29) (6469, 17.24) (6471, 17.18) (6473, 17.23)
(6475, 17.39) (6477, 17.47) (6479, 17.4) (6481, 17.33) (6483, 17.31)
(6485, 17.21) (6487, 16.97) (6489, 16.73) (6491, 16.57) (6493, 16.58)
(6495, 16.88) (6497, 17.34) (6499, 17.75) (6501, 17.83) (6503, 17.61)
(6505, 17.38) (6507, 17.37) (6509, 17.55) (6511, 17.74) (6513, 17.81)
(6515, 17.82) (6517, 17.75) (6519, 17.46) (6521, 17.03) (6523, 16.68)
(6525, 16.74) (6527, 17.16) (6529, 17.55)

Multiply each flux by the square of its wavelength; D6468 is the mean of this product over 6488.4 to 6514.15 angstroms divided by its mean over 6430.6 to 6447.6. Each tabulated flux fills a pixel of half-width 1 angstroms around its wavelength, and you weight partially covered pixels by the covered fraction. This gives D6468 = 1.0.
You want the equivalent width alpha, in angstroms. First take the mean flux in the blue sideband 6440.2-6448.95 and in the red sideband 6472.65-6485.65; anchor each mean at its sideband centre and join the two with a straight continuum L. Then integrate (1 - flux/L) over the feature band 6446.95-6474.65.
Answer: 0.3 angstroms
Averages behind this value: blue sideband 17.8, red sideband 17.3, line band 17.4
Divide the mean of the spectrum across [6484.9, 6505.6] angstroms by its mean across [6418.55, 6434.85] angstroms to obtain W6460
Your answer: 0.92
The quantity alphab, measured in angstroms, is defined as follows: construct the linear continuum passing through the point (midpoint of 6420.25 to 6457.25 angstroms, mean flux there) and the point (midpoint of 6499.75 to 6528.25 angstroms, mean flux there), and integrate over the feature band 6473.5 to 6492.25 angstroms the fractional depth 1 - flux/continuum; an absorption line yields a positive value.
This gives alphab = 0.6 angstroms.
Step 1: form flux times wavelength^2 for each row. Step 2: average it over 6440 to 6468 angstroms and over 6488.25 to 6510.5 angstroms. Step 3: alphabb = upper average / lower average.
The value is 0.99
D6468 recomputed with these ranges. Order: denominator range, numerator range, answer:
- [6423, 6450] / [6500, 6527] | 0.98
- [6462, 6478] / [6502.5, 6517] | 1.03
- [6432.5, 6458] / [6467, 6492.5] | 0.97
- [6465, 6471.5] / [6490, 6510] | 1.01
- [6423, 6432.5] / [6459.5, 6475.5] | 0.93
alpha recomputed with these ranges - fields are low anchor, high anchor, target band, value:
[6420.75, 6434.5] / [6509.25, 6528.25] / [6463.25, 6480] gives 0.7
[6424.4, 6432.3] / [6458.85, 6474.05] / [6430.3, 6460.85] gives 0.5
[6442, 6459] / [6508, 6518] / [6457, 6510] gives 1.2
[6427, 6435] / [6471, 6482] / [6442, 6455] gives 0.4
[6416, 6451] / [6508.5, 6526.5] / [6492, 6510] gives 0.2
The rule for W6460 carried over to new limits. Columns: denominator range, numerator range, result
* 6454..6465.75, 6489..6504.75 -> 0.98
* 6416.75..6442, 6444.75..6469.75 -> 0.94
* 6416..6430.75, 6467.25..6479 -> 0.93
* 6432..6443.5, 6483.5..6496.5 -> 0.92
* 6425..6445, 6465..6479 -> 0.94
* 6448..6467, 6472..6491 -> 0.98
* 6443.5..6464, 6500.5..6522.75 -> 1.00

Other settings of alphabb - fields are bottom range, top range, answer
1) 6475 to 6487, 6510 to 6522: 1.03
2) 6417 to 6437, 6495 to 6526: 0.96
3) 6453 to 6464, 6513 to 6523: 1.02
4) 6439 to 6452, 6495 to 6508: 1.00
